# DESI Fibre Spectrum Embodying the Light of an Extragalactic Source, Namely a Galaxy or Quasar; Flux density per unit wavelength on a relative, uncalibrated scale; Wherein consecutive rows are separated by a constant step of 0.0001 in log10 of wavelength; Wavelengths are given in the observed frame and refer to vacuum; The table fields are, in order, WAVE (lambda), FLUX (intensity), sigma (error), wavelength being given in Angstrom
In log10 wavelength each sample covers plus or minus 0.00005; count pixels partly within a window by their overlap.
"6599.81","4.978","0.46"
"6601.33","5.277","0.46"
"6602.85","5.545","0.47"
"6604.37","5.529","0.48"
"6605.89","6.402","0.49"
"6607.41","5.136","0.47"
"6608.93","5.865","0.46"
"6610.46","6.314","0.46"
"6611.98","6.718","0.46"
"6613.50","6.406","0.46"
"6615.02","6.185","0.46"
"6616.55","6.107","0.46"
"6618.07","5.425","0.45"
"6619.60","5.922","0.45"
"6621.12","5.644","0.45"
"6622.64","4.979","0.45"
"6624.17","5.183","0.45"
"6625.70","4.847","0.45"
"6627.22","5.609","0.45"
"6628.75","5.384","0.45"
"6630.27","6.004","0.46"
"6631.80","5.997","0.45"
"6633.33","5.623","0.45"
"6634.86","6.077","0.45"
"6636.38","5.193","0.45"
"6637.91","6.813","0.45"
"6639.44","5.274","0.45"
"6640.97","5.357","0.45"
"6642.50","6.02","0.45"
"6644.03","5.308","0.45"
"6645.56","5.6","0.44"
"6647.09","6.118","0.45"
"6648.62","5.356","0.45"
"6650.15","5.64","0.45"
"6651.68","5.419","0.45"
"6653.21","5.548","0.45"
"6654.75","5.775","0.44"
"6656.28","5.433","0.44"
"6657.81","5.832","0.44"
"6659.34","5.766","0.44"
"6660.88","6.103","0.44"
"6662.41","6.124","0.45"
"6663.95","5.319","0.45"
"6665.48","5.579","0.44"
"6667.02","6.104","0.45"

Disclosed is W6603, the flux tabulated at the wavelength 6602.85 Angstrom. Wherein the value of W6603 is 5.545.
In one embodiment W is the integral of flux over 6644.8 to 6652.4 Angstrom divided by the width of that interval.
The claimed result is 5.63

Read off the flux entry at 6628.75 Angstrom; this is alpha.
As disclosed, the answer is 5.384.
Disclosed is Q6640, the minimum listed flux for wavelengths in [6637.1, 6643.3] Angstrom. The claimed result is 5.274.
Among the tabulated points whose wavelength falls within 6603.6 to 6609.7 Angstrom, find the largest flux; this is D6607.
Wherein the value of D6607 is 6.402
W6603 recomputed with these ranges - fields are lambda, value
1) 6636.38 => 5.193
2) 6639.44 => 5.274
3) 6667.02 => 6.104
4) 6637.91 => 6.813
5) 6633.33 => 5.623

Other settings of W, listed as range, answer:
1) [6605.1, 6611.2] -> 5.92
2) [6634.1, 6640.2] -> 5.84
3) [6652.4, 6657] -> 5.58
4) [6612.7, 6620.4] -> 6.01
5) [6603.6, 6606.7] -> 5.96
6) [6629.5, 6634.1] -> 5.87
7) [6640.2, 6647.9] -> 5.68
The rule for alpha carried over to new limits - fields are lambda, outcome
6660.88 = 6.103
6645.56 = 5.6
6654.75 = 5.775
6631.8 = 5.997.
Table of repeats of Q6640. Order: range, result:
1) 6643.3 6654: 5.308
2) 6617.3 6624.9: 4.979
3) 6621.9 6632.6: 4.847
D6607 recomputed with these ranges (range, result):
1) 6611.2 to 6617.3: 6.718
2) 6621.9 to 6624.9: 5.183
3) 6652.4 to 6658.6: 5.832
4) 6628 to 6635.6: 6.077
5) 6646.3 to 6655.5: 6.118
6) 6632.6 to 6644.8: 6.813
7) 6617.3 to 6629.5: 5.922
